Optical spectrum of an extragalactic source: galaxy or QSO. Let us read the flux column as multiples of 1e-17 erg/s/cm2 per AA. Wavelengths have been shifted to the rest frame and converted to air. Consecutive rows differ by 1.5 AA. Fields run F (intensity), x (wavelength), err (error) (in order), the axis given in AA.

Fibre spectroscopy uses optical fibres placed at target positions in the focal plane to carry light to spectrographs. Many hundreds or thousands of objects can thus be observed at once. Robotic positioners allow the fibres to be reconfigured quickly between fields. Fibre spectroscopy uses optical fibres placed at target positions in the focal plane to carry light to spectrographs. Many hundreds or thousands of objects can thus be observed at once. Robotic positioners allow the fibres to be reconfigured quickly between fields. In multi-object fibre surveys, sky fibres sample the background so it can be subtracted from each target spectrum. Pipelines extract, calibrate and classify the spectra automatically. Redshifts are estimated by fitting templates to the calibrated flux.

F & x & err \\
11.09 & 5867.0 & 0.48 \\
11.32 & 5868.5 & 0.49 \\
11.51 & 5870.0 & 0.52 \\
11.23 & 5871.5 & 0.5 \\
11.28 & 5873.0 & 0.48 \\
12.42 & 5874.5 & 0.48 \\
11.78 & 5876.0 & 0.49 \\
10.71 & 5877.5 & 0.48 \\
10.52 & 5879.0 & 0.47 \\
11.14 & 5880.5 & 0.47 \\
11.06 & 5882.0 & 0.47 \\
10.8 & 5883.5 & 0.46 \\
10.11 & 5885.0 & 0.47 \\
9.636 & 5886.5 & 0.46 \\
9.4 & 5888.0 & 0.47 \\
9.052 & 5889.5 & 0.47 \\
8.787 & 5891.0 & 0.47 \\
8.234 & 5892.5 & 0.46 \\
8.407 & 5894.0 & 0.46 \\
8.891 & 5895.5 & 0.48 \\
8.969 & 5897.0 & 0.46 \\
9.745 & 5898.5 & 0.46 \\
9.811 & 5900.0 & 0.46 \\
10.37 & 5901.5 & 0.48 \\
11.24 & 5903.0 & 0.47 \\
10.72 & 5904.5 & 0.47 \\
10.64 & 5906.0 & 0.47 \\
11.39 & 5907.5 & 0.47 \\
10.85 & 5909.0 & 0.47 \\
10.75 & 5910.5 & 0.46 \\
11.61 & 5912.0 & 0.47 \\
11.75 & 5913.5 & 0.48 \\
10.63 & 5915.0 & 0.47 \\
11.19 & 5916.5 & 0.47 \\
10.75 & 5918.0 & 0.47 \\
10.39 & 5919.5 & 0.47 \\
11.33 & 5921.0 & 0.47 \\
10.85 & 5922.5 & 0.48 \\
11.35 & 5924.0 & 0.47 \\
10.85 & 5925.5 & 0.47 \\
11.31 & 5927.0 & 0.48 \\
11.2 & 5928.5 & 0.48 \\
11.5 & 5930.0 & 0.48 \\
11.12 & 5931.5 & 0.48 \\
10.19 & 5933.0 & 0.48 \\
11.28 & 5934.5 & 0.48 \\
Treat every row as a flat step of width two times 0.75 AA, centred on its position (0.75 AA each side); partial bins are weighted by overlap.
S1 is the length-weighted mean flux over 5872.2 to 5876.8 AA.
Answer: 11.8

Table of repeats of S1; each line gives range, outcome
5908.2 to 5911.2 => 10.8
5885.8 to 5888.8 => 9.51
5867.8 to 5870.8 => 11.4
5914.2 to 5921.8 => 10.9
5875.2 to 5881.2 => 11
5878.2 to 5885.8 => 10.7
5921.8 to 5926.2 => 11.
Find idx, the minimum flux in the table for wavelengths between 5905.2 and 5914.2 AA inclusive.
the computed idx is 10.64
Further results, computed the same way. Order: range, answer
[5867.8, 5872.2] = 11.23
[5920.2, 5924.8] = 10.85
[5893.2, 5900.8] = 8.407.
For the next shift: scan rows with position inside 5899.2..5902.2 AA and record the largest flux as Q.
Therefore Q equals 10.37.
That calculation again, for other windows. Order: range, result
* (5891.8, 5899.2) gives 9.745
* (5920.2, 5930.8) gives 11.5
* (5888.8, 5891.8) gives 9.052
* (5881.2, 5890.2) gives 11.06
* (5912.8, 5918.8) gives 11.75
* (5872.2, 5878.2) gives 12.42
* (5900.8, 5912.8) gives 11.61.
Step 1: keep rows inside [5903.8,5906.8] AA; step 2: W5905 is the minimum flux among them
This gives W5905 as 10.64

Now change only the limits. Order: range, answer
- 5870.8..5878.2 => 10.71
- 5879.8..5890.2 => 9.052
